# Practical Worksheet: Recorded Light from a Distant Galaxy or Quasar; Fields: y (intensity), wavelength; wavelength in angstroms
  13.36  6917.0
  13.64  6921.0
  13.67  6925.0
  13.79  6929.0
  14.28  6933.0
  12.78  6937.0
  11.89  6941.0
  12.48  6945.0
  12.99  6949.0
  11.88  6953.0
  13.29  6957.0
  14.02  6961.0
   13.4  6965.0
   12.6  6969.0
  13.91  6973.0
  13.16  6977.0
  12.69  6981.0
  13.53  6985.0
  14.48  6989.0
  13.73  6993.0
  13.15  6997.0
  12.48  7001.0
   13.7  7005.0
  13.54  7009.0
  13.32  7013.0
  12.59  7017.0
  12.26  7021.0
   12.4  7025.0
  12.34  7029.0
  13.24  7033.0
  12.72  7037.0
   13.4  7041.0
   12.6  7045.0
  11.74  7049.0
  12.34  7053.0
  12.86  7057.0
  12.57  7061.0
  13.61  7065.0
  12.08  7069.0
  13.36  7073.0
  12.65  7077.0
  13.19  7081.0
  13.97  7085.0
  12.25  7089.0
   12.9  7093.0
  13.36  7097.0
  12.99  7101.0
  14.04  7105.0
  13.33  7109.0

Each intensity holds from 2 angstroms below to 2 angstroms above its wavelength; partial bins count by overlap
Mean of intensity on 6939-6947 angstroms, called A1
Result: 12.2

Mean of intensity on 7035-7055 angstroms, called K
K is 12.6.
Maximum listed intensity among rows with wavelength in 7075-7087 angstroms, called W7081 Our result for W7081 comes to 13.97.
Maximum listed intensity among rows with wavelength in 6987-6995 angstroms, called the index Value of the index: 14.48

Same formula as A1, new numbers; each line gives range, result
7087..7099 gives 12.8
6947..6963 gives 13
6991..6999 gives 13.4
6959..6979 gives 13.4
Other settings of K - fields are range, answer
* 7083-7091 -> 13.1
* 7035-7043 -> 13.1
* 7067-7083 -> 12.8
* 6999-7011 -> 13.2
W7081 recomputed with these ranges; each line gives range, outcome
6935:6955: 12.99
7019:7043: 13.4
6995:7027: 13.7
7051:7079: 13.61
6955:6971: 14.02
